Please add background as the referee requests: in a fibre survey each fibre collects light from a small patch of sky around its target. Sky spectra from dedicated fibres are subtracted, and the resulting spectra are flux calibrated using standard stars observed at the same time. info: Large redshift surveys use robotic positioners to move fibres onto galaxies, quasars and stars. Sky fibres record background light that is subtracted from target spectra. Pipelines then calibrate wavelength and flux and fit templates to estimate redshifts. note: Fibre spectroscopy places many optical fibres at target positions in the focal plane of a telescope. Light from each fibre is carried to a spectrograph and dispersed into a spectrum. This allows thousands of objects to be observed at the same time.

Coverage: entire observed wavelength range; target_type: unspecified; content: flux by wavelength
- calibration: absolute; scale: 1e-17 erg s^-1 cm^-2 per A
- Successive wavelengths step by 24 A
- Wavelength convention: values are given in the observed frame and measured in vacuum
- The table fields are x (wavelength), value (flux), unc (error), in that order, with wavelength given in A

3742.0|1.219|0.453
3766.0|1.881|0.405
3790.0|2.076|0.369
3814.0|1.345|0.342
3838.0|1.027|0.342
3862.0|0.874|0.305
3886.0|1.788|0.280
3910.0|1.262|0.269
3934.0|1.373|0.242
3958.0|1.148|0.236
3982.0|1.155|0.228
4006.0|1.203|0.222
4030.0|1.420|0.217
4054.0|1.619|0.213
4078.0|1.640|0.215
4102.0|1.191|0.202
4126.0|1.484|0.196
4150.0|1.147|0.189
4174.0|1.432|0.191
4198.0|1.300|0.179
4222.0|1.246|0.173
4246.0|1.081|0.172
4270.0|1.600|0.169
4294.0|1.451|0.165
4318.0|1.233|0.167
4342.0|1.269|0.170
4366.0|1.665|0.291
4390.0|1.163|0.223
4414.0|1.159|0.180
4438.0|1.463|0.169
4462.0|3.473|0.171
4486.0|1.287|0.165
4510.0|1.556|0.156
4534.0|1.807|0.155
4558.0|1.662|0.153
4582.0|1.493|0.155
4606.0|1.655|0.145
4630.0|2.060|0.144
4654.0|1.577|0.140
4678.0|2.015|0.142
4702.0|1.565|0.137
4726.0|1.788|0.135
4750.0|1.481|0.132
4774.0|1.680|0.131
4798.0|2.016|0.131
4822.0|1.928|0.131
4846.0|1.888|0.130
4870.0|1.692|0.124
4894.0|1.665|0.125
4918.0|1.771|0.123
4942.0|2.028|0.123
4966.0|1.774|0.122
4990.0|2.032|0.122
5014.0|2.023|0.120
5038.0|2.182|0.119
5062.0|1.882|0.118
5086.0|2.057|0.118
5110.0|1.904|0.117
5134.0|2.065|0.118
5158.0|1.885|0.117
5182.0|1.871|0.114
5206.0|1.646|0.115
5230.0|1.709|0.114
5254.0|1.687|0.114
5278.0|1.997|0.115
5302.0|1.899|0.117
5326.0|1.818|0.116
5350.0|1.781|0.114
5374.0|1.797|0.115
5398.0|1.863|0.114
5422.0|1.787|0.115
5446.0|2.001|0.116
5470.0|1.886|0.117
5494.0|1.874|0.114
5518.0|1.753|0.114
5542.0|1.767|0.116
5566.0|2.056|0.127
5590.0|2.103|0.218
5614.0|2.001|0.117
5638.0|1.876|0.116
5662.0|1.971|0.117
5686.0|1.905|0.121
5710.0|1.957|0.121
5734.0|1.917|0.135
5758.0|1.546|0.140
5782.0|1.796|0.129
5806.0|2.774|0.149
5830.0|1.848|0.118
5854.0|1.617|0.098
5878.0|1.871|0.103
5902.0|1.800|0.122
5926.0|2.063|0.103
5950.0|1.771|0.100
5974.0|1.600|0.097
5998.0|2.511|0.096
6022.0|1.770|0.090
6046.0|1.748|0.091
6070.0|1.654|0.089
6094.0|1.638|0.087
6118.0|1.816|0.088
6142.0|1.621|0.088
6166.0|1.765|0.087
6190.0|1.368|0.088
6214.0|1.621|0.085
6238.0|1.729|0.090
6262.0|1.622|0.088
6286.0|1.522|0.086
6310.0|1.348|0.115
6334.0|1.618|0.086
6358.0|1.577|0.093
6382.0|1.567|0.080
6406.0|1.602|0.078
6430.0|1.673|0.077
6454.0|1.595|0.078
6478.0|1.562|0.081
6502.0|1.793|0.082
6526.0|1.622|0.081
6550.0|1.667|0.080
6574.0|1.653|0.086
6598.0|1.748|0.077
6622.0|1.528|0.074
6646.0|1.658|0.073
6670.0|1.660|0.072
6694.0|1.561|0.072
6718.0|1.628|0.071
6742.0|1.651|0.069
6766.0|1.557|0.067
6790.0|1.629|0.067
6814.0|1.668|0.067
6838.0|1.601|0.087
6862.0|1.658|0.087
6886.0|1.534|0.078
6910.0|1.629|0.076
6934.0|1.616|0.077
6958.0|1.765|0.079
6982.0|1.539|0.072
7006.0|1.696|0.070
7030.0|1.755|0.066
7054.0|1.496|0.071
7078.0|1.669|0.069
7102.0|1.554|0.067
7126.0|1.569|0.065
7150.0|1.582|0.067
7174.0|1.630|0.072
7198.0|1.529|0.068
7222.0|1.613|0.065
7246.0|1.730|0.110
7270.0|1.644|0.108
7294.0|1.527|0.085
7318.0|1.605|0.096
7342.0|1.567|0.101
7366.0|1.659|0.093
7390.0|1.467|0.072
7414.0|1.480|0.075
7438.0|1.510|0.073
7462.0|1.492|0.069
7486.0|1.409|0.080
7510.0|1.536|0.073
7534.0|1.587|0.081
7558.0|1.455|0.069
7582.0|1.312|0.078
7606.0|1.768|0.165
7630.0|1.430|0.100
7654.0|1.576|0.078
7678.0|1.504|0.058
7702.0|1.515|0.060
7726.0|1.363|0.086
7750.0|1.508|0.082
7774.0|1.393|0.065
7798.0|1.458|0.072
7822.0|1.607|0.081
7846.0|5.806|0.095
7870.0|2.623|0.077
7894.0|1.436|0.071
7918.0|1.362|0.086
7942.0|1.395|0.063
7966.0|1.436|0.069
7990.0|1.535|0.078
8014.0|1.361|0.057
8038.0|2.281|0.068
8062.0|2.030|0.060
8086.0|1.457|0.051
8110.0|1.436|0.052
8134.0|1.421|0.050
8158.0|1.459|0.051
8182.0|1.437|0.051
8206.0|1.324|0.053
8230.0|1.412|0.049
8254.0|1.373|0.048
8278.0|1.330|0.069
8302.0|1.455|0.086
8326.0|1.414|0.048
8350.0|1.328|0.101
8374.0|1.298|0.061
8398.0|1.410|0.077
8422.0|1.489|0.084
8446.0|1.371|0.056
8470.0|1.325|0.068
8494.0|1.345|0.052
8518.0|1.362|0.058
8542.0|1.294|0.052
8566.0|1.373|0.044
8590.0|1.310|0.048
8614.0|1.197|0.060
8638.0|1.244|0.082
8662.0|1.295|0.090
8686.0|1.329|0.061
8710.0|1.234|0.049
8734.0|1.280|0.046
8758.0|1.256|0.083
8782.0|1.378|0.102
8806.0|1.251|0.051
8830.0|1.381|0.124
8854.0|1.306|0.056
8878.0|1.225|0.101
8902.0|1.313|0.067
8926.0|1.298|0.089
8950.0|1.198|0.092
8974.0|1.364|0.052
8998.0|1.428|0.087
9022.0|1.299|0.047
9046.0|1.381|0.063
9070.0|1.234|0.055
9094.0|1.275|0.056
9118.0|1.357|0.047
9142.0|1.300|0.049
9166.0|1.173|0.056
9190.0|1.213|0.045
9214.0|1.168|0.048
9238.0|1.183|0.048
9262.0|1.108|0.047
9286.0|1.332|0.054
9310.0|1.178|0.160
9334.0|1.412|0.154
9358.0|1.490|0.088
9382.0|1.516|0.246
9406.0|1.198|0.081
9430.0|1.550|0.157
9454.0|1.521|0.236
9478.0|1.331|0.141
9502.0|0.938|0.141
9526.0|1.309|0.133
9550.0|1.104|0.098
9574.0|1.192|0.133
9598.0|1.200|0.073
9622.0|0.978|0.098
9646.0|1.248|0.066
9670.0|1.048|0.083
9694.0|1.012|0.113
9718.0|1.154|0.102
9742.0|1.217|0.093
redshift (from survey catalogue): 0.196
